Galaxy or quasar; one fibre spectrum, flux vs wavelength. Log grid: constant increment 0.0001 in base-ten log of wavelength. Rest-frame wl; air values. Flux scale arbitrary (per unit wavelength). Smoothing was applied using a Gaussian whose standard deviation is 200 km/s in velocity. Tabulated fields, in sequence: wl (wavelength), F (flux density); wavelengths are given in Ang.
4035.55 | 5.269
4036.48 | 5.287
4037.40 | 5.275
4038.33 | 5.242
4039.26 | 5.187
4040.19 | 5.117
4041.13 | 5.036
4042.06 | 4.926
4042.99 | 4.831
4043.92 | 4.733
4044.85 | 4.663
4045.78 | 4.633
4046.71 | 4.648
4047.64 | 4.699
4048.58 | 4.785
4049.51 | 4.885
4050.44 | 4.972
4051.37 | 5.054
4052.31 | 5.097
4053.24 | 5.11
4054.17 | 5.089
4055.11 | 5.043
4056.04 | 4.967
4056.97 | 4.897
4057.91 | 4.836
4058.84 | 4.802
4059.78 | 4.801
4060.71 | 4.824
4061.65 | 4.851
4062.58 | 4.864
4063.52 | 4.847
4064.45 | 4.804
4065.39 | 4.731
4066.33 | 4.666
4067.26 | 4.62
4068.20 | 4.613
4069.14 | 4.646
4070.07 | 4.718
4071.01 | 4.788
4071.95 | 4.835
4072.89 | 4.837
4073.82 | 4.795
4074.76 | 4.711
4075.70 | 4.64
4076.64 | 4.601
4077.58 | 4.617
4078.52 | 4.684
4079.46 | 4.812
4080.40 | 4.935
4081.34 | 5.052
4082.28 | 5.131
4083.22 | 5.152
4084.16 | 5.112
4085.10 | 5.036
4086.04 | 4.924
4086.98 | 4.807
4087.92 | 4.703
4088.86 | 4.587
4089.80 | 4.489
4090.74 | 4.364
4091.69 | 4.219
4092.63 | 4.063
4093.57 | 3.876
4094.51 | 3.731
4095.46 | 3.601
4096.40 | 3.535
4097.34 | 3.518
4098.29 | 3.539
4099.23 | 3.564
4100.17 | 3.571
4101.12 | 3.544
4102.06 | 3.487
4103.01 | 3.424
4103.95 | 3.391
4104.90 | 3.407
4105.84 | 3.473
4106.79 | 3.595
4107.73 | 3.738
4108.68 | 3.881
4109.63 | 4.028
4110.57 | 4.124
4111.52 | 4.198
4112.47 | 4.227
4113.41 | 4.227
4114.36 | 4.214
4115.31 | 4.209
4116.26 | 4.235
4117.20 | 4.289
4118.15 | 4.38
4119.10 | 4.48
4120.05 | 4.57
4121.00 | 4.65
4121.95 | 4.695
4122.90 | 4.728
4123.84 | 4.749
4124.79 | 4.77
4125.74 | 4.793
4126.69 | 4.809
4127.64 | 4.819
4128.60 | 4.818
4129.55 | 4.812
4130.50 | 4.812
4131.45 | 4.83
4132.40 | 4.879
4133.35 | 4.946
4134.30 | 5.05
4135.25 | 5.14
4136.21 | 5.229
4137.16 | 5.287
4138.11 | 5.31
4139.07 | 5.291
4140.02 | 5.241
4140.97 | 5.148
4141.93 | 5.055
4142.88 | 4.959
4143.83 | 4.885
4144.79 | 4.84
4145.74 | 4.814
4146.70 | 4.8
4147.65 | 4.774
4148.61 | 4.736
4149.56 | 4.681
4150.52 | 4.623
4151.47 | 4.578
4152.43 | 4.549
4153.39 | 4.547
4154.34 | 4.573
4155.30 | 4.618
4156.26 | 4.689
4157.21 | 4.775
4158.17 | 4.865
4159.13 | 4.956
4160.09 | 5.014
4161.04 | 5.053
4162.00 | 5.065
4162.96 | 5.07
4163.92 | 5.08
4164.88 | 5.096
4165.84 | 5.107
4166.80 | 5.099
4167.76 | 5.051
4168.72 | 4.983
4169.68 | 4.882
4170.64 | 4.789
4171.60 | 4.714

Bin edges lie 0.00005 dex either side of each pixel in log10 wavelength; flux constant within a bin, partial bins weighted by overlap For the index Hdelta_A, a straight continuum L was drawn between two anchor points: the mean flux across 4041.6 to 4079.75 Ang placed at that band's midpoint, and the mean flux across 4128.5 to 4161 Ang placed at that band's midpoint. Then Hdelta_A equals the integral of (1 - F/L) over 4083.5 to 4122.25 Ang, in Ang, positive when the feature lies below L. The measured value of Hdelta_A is 6.0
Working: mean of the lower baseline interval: 4.8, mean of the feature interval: 4.09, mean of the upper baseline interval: 4.89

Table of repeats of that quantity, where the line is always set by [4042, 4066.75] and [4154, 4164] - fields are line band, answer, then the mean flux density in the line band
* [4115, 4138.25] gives 0.5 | 4.77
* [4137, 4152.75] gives -0.1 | 4.91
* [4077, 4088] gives -0.1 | 4.92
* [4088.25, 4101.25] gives 2.6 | 3.89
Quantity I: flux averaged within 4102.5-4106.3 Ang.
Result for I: 3.42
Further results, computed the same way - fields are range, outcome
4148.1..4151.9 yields 4.66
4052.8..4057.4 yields 5.03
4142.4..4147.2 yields 4.87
